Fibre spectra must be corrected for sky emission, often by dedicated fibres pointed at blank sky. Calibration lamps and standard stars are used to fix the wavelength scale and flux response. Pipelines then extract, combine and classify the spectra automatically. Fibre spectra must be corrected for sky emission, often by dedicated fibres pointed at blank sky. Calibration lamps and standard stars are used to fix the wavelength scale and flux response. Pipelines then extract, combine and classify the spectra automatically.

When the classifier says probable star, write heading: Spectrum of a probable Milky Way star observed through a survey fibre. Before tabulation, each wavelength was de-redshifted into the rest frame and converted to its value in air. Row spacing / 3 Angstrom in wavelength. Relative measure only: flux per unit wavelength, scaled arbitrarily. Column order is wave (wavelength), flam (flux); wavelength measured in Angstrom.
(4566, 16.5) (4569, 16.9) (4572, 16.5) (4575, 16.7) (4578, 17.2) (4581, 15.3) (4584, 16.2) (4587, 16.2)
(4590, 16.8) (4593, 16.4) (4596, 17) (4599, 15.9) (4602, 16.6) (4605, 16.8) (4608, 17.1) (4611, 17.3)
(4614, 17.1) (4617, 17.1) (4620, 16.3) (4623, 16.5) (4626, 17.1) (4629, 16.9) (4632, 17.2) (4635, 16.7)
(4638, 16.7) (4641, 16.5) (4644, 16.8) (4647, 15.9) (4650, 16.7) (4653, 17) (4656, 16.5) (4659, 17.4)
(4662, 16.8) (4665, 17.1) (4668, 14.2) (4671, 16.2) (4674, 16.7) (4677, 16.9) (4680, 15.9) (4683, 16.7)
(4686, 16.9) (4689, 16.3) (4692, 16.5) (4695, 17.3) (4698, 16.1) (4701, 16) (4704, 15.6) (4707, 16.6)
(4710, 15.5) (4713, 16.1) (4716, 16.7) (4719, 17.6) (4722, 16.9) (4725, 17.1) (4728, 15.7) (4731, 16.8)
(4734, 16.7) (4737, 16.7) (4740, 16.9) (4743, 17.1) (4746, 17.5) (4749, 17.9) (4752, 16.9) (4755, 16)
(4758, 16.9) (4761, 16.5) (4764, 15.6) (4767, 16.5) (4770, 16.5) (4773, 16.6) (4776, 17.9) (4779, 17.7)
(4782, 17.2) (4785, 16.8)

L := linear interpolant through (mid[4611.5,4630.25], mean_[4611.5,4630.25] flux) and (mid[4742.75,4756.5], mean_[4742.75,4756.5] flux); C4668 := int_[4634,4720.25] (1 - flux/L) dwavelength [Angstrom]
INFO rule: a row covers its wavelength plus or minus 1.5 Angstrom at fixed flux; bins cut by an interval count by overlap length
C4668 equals 2.4 Angstrom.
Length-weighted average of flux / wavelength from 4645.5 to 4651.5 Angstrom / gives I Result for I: 16.3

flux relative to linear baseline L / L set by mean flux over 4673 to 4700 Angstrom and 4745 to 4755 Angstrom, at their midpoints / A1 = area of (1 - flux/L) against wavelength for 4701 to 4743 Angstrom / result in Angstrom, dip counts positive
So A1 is 1.0 Angstrom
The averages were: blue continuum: 16.6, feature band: 16.5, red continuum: 17.2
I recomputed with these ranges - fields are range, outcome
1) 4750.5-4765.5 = 16.4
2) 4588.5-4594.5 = 16.6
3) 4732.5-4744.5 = 16.8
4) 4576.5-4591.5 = 16.3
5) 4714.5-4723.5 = 17.1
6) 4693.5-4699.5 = 16.7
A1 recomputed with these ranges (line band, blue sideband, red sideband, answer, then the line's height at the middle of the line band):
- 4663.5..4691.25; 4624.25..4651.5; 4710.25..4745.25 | 0.7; 16.7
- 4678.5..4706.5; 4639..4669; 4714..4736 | 0.5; 16.7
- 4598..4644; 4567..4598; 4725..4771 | -0.7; 16.6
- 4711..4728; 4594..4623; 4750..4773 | -0.2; 16.5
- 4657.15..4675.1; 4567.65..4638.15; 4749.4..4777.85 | 0.3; 16.7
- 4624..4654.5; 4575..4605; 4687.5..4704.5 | -0.7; 16.4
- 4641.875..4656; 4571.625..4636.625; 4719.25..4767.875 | 0.1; 16.7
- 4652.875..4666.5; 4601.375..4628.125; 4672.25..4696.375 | -0.2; 16.7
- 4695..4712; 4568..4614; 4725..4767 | 0.6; 16.7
